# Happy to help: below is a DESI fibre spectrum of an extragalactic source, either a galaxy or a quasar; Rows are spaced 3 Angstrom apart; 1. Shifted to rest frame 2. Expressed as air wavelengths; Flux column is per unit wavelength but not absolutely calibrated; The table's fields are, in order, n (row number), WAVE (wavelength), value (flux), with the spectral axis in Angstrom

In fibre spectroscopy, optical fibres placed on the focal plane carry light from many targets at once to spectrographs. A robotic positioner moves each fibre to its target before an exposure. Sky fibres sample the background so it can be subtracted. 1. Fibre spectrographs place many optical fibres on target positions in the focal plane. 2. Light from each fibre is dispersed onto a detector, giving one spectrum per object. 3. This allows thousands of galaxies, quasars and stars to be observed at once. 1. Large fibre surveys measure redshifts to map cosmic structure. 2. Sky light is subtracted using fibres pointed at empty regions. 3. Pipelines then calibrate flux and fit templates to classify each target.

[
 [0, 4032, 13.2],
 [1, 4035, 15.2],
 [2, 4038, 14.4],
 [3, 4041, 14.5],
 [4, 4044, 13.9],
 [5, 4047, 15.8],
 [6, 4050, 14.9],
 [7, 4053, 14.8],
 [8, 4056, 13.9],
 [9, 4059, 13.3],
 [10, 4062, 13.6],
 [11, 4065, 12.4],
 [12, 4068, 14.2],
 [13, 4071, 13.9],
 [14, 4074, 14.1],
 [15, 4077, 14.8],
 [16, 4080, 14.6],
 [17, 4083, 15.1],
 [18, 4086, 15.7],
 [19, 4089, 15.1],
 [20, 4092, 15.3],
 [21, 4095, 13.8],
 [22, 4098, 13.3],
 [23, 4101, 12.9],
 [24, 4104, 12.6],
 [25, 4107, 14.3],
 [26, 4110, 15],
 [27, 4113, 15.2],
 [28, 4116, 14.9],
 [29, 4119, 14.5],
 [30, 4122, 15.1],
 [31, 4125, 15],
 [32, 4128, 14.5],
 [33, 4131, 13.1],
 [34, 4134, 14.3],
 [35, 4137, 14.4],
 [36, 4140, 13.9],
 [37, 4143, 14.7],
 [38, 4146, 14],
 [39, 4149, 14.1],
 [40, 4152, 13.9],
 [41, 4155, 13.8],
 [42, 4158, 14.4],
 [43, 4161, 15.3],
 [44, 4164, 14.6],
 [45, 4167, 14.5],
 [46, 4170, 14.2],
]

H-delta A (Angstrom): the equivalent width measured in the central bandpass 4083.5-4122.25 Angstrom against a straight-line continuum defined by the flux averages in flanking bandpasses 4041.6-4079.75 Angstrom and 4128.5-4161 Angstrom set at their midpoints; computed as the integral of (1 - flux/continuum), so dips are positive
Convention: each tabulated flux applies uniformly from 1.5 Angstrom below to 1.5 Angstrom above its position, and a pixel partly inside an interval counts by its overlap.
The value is -0.8 Angstrom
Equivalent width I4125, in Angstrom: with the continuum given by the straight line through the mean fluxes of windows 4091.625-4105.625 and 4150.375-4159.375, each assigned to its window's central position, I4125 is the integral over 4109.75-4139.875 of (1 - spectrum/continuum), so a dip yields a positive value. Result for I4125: -1.84 Angstrom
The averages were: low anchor 13.4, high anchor 14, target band 14.6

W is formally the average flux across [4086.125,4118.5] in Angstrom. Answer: 14.3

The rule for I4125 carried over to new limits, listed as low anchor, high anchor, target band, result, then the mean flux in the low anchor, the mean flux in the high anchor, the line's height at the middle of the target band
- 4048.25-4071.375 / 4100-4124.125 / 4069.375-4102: -0.73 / 13.9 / 14.4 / 14.1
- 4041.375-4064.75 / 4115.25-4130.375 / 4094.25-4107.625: 1.15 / 14.2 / 14.7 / 14.5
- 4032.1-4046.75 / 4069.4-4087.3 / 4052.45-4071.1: 1.20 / 14.5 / 14.7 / 14.6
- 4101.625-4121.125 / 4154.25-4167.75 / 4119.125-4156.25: 0.58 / 14.4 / 14.6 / 14.5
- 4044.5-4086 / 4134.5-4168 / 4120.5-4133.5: -0.09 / 14.3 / 14.3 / 14.3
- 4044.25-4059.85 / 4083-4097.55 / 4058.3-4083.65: 1.24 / 14.5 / 14.9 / 14.7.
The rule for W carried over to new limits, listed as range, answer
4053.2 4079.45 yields 13.9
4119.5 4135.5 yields 14.4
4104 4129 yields 14.7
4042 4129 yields 14.4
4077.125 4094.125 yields 15.1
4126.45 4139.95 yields 14.1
